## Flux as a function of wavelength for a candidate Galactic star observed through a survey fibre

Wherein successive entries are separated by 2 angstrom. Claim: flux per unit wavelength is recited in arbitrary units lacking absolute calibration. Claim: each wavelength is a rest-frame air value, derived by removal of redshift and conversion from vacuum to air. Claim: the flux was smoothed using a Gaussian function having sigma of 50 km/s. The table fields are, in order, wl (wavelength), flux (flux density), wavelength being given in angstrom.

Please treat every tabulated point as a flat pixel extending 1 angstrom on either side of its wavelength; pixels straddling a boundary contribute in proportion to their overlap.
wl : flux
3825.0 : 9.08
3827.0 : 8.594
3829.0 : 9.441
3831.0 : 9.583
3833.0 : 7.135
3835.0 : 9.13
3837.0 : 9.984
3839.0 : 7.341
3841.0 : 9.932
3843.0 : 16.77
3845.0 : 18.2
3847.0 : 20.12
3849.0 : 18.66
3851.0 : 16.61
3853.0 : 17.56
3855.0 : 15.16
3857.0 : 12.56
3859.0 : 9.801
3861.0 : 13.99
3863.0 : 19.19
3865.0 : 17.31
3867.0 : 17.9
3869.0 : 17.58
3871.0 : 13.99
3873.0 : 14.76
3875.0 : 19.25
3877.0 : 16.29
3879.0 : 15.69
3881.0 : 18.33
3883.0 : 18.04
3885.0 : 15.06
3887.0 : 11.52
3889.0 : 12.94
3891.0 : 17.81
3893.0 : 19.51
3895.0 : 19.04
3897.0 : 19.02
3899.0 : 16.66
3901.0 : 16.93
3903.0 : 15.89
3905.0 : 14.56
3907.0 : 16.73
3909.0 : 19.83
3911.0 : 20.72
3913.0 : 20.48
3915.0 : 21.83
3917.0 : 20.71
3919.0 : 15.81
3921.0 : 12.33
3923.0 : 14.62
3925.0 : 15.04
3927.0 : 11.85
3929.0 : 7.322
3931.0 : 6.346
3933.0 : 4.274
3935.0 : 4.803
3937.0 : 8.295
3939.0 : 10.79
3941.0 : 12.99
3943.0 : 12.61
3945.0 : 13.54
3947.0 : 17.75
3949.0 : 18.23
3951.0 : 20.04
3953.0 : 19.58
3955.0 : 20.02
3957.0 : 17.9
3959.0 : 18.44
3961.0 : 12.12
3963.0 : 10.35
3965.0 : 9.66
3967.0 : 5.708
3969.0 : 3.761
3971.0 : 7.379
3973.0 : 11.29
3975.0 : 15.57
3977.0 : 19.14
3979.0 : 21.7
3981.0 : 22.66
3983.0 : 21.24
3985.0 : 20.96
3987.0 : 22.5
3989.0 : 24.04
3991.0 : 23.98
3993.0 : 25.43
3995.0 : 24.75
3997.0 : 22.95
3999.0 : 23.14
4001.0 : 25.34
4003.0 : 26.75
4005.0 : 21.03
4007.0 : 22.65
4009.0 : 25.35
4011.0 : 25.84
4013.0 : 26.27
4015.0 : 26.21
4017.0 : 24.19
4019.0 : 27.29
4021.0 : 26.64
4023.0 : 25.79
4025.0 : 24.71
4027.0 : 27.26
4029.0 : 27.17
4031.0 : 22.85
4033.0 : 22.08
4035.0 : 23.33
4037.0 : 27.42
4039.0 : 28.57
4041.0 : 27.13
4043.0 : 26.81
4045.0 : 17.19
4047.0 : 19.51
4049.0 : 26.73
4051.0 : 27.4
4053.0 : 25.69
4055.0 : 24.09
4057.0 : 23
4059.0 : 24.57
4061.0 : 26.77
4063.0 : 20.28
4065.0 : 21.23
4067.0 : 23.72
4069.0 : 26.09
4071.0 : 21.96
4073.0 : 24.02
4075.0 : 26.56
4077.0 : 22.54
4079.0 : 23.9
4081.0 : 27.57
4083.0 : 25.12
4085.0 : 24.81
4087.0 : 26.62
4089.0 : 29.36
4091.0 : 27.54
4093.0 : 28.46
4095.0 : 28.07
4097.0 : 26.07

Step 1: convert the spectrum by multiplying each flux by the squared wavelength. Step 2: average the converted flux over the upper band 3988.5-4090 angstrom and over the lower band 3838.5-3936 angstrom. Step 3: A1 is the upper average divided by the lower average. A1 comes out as 1.73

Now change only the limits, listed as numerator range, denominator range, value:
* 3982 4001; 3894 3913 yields 1.37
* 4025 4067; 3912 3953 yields 1.90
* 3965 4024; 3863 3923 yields 1.30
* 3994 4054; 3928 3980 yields 2.04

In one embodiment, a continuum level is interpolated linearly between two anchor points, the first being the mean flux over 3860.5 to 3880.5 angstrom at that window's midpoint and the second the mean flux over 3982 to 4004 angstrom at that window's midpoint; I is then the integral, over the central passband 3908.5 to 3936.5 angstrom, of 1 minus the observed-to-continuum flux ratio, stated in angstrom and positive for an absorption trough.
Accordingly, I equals 8.2 angstrom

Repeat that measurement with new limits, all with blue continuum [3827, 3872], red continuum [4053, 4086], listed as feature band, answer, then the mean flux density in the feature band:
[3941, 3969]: 6.20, 14.6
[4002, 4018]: -2.53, 24.8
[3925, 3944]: 9.29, 9.14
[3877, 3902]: -1.49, 16.7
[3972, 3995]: -0.85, 20.9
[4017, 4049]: -3.57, 25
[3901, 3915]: -1.34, 18.2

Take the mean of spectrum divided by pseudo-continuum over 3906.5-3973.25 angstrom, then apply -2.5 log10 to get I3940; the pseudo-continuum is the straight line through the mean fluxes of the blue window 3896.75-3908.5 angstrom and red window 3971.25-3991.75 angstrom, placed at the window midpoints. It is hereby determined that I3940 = 0.30 mag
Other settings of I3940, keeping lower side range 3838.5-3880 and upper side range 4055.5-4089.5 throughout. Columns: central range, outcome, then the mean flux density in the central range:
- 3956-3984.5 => 0.39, 14.2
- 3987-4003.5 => -0.14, 24.4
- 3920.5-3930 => 0.45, 12.2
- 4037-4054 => -0.07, 25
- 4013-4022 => -0.17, 26.1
